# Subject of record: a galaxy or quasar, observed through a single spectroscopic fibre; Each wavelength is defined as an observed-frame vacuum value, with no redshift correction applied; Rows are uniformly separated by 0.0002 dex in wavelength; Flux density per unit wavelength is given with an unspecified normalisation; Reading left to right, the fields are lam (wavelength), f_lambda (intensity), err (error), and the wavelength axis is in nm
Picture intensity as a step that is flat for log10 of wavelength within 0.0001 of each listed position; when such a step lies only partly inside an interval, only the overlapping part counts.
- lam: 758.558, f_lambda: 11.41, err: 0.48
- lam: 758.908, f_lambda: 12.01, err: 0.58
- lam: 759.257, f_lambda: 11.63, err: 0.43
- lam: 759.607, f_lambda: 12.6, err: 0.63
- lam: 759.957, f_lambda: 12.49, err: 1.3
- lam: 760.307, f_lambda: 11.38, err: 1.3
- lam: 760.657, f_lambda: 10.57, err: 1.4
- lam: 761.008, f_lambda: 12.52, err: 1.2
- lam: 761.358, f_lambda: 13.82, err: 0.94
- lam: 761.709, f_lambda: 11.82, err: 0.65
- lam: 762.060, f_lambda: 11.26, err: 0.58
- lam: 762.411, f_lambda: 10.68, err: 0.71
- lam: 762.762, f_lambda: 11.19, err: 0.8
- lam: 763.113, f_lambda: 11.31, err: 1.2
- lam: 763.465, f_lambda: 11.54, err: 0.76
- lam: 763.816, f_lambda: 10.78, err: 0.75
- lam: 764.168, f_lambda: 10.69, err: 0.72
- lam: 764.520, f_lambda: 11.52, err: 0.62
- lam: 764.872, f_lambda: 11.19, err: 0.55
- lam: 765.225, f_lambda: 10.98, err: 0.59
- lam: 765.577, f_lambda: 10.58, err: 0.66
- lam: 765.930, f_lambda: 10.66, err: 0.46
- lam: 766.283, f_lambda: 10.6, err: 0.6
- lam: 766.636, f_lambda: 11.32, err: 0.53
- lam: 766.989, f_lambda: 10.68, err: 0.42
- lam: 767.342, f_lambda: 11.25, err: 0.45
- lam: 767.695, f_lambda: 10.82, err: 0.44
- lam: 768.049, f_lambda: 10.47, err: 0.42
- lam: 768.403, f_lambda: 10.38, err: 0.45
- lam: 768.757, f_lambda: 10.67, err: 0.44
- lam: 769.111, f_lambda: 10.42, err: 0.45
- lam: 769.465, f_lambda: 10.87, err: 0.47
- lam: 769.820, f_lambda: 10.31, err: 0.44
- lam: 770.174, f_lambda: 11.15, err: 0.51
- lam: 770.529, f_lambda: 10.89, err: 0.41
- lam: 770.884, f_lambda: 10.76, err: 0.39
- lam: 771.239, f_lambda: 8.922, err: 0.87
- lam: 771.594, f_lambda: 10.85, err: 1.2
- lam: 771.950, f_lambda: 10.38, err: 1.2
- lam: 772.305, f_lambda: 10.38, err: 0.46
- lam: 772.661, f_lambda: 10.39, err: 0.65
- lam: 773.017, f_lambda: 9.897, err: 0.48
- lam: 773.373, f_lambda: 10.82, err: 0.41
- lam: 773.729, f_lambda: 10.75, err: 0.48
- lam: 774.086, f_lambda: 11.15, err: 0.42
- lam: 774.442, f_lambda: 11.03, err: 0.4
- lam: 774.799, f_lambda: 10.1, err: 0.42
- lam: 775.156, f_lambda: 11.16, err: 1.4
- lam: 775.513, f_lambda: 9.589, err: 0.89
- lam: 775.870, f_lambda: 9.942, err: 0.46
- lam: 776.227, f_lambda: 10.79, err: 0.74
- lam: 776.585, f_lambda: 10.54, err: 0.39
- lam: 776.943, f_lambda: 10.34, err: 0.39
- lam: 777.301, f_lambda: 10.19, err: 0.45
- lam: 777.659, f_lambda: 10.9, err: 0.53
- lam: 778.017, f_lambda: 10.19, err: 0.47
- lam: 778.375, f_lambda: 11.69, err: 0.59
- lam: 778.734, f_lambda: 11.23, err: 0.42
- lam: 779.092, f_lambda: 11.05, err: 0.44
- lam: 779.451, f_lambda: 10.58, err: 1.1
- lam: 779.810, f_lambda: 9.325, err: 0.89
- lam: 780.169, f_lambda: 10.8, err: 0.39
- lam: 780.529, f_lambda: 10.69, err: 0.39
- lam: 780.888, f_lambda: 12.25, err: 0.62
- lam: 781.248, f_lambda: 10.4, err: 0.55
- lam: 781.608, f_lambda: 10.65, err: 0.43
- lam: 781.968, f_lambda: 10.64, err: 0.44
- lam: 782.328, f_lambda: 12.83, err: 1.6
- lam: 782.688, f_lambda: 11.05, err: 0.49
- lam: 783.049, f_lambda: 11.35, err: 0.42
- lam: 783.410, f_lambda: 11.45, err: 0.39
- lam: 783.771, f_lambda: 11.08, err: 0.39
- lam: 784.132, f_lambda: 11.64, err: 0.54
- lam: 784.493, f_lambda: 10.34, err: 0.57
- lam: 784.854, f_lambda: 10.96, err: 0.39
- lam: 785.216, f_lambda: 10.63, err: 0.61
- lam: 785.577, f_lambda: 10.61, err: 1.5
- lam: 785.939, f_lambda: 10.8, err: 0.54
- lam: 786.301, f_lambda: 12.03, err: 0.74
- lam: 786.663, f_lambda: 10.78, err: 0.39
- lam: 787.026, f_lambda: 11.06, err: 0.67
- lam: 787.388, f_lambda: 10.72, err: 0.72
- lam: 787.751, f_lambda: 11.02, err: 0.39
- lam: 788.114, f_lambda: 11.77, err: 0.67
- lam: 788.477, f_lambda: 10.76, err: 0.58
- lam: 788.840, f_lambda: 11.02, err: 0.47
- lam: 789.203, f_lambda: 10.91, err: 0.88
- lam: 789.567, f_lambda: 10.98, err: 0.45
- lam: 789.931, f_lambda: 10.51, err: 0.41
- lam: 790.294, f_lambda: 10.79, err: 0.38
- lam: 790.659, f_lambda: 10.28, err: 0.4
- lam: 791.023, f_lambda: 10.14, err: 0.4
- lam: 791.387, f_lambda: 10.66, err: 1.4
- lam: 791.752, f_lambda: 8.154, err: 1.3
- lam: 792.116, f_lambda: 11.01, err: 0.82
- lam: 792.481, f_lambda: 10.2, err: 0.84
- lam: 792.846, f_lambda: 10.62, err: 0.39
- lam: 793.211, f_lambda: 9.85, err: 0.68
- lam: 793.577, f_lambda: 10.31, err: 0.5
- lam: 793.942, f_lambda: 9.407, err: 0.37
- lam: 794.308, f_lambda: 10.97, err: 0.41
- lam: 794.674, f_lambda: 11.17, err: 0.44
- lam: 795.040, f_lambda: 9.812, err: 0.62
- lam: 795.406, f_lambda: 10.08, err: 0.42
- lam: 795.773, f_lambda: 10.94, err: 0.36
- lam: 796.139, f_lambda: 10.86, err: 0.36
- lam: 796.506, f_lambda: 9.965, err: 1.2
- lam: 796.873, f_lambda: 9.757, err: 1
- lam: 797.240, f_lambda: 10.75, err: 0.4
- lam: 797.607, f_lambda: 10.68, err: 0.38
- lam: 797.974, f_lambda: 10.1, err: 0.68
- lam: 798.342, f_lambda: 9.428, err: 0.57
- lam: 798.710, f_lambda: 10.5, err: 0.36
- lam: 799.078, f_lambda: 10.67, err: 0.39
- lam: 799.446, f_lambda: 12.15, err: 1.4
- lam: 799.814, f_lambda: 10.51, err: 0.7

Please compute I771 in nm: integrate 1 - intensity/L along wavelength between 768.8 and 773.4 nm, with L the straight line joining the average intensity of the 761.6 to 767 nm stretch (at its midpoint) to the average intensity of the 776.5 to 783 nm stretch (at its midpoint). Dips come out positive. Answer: 0.21 nm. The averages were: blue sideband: 11.1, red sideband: 10.9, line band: 10.5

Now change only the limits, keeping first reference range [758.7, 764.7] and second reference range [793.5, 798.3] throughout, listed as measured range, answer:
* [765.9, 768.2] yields 0.118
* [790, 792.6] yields 0.081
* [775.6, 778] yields 0.144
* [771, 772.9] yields 0.178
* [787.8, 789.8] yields -0.086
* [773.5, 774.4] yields 0.017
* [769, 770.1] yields 0.072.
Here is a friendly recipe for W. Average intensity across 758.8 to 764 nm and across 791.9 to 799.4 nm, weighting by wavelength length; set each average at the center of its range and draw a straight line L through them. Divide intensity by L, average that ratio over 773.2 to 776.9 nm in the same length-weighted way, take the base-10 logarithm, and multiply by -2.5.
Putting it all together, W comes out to 0.06 mag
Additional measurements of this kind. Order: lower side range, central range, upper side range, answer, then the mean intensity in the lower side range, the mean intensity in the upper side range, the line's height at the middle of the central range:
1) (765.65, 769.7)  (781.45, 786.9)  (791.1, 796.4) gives -0.07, 10.7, 10.3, 10.4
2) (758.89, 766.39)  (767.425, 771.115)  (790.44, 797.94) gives 0.05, 11.4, 10.3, 11.2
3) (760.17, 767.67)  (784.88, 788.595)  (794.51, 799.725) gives -0.03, 11.2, 10.5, 10.7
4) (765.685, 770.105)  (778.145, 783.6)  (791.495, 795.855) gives -0.06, 10.7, 10.2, 10.5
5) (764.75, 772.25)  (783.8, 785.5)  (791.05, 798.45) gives -0.05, 10.7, 10.2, 10.4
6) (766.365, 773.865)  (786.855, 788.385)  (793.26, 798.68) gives -0.07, 10.6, 10.3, 10.4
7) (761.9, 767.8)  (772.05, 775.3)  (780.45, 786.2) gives 0.04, 11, 11.1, 11.1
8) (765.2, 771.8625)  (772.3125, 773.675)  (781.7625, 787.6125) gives 0.04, 10.7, 11.1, 10.8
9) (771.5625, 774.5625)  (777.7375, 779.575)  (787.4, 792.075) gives -0.04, 10.6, 10.6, 10.6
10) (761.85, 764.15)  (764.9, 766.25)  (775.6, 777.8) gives 0.02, 11.1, 10.4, 11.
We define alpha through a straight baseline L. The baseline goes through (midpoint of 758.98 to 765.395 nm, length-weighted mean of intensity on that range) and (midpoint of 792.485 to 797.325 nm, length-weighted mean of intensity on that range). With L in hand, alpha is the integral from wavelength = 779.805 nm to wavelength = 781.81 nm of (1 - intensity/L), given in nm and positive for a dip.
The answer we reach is 0.01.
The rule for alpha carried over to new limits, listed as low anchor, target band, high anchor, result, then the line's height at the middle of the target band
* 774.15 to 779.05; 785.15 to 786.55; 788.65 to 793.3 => -0.07 nm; 10.5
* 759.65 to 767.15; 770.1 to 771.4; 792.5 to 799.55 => 0.09 nm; 11.1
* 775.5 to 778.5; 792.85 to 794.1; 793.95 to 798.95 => 0.05 nm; 10.4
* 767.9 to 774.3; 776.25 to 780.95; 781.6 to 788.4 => 0.06 nm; 10.9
